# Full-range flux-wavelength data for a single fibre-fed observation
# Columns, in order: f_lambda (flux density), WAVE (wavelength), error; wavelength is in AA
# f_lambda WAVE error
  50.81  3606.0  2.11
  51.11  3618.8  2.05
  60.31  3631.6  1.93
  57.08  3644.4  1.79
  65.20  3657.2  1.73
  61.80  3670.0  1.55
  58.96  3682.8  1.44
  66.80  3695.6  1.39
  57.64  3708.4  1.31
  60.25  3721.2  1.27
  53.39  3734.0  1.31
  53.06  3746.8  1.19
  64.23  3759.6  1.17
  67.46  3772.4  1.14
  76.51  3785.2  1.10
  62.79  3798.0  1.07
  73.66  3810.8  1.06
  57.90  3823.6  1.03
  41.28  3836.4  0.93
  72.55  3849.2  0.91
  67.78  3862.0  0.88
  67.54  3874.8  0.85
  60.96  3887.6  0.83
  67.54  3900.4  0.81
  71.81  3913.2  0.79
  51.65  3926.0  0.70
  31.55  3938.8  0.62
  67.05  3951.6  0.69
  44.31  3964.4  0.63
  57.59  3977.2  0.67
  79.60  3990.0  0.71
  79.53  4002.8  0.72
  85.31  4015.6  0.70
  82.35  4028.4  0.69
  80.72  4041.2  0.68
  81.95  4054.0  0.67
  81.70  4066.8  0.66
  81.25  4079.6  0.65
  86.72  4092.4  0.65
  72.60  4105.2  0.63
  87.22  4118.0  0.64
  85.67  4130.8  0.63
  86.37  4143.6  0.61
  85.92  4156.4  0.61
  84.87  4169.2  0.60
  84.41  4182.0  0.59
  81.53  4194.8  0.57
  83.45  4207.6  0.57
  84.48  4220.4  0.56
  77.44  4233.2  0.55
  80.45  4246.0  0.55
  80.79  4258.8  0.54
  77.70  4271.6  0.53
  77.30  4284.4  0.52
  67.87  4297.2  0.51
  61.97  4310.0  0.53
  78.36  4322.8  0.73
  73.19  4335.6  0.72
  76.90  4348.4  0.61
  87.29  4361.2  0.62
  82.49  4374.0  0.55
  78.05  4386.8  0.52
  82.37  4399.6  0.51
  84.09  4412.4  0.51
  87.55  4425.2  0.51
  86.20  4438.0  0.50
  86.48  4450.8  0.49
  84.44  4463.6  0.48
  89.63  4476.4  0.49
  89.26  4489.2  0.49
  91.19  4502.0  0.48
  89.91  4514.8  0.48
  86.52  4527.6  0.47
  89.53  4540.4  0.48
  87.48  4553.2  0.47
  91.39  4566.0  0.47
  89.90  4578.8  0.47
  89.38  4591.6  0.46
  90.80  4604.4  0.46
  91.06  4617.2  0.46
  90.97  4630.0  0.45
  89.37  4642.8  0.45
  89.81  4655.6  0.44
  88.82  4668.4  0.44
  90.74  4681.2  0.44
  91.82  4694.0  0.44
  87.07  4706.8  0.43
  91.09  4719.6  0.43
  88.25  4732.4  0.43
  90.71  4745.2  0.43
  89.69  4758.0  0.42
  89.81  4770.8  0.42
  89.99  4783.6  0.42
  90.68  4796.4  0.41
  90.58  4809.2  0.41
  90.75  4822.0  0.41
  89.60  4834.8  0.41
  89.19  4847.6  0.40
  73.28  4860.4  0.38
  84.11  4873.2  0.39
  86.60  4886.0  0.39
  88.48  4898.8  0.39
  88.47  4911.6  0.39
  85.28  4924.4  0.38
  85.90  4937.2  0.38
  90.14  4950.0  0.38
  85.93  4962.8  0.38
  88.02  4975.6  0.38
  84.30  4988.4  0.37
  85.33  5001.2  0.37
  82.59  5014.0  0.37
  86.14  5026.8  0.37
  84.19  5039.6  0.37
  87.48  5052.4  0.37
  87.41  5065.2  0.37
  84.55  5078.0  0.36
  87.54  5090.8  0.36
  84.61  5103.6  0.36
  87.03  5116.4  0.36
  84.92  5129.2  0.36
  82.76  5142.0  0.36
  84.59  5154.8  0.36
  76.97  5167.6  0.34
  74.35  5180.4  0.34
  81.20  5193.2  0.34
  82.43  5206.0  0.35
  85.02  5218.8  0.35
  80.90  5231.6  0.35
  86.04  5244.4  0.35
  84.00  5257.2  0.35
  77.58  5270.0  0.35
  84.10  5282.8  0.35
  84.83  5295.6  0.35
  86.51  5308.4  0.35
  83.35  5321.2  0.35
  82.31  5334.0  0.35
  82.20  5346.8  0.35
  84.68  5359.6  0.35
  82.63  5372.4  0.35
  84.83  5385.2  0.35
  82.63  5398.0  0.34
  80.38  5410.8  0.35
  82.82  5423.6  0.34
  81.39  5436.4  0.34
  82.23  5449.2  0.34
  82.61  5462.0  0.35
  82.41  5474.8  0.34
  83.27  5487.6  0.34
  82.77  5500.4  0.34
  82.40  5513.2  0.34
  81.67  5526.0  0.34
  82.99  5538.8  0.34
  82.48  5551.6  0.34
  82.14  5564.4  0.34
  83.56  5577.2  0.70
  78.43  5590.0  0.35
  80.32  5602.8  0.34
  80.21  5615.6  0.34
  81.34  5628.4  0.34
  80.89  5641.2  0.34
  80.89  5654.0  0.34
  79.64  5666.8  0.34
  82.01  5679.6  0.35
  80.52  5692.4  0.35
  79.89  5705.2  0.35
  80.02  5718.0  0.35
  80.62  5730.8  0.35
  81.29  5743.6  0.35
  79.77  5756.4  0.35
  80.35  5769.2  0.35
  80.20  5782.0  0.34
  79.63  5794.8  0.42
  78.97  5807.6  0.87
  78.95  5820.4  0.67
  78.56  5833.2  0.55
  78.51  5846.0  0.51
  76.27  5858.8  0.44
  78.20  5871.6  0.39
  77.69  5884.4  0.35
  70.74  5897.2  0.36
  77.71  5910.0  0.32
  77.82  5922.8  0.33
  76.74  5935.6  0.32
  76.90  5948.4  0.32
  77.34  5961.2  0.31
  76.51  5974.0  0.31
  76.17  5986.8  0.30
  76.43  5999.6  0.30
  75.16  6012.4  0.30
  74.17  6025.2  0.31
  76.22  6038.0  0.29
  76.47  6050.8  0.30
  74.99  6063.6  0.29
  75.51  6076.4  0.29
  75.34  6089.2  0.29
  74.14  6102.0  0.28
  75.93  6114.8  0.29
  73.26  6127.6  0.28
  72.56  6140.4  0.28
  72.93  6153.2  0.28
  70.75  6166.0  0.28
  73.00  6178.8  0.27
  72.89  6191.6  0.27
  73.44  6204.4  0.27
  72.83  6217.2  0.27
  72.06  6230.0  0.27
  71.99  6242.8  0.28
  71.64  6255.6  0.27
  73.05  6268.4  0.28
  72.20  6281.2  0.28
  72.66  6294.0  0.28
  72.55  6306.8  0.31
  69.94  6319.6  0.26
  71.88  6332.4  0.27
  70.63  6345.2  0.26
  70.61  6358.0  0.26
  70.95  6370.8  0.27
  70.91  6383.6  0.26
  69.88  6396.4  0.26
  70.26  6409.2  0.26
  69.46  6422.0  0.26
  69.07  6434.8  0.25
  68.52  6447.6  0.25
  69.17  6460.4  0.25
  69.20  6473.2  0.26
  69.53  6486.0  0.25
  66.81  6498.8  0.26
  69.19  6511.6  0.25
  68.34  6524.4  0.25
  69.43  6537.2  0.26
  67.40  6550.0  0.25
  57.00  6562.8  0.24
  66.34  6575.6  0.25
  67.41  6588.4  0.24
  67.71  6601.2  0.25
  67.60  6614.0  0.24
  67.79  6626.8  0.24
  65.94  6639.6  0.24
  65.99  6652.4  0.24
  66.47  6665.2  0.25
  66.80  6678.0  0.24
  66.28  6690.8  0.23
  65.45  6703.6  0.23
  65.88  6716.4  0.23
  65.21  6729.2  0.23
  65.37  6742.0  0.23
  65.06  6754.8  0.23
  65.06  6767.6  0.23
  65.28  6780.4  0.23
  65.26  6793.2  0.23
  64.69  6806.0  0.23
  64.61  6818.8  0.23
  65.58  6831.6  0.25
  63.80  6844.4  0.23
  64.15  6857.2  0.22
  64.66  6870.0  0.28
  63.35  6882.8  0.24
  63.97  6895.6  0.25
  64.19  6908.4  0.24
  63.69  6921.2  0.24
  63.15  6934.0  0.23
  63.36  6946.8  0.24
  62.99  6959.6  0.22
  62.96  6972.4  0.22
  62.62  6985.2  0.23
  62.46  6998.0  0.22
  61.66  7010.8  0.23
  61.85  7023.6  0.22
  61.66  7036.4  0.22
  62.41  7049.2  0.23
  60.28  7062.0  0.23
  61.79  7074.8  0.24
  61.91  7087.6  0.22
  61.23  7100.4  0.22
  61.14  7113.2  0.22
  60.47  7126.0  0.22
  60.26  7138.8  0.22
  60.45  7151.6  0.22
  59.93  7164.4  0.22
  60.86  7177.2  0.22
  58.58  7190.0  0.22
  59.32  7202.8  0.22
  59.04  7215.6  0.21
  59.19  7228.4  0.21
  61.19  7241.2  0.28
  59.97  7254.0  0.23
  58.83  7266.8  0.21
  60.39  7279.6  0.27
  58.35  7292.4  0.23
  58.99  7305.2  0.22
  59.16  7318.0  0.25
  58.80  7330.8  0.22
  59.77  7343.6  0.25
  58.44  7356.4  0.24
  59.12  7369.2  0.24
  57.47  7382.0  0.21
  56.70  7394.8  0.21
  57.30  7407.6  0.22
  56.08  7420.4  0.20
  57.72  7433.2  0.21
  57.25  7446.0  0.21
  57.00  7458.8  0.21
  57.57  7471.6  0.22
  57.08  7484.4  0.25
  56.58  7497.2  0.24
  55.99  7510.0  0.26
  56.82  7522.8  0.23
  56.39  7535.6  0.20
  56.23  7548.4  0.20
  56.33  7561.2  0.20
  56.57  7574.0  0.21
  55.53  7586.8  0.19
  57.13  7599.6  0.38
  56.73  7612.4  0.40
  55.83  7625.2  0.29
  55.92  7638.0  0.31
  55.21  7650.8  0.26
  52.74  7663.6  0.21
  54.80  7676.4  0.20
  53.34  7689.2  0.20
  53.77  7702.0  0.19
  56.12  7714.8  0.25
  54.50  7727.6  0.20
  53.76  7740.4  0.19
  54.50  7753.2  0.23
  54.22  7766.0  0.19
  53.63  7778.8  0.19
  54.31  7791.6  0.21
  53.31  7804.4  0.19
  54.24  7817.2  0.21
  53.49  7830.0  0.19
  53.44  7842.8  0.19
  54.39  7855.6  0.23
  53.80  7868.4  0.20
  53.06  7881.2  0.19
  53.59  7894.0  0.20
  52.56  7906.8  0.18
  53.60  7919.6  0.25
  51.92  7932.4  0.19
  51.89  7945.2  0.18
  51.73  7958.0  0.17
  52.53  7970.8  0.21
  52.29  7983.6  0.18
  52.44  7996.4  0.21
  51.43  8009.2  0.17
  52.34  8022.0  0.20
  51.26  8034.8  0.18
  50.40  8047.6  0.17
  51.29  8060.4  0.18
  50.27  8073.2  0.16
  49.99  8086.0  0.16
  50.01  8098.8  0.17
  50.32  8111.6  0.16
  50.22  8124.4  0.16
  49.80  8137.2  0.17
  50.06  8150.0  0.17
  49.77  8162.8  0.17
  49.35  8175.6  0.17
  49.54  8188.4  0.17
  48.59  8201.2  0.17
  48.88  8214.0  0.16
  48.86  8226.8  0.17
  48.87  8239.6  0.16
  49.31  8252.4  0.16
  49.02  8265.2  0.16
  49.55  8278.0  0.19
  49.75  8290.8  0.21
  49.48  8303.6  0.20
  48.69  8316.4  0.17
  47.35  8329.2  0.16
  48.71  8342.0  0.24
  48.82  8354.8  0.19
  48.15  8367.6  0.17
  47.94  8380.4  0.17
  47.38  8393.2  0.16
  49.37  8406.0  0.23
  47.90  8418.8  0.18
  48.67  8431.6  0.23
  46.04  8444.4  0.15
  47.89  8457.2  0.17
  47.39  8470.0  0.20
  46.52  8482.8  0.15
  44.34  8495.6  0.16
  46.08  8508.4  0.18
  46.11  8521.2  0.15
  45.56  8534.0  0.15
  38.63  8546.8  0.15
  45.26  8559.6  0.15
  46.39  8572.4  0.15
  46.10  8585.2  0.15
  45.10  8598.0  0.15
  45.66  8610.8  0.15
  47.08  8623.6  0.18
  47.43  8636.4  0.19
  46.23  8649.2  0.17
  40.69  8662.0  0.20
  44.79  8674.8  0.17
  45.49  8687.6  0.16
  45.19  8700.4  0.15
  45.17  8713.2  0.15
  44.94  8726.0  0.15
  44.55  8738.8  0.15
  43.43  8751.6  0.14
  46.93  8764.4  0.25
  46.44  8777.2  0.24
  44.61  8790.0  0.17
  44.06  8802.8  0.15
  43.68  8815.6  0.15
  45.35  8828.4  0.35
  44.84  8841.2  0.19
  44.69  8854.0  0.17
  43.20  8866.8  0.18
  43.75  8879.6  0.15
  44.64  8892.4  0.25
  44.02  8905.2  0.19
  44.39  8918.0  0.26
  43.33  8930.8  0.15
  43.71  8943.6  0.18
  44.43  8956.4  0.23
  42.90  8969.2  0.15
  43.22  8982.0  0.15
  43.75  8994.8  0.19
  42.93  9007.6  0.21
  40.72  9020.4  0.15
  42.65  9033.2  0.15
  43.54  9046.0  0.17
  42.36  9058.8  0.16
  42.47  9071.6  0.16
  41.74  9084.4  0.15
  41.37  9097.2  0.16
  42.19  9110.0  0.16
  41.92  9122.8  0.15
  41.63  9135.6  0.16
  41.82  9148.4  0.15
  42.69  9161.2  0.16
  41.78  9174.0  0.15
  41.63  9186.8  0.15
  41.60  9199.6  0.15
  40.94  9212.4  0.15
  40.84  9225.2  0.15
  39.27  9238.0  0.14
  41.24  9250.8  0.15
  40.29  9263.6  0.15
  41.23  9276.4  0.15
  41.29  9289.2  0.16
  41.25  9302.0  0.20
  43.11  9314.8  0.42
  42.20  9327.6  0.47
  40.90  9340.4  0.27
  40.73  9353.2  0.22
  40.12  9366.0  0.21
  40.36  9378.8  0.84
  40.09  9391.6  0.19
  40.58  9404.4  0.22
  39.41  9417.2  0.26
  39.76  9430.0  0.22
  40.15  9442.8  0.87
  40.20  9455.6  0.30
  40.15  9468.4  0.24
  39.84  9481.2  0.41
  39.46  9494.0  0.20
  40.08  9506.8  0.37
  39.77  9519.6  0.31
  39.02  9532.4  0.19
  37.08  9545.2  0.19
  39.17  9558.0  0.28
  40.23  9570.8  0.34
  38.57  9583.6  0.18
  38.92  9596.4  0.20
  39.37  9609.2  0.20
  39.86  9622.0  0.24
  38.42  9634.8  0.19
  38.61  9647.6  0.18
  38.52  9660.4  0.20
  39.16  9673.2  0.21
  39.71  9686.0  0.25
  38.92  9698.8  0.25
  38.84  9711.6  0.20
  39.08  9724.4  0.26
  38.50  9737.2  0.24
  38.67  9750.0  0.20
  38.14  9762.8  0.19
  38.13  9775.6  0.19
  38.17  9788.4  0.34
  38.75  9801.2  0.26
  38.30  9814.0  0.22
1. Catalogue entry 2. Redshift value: 0.00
